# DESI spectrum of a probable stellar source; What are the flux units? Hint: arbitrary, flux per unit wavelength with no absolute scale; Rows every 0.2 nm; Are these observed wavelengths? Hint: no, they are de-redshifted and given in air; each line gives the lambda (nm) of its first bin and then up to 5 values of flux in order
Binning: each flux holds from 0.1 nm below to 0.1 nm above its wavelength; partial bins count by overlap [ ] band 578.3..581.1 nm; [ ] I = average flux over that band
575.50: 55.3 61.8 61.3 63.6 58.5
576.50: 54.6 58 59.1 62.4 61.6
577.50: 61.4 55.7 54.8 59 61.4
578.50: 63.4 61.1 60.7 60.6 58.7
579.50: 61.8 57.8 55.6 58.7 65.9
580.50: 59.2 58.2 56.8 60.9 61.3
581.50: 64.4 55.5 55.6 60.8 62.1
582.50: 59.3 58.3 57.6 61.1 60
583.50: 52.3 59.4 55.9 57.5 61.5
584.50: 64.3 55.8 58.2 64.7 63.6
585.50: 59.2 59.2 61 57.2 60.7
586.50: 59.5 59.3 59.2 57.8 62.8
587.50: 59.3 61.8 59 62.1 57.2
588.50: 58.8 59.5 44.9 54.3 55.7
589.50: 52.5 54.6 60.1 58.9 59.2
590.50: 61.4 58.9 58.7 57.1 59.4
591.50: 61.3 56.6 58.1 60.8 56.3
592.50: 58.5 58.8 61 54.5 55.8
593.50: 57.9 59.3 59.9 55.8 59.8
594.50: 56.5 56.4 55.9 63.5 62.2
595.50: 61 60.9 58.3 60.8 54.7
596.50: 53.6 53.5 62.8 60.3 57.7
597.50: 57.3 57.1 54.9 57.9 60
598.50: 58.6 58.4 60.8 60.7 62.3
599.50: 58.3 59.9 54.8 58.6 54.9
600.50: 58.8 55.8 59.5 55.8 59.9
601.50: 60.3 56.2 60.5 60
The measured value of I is 60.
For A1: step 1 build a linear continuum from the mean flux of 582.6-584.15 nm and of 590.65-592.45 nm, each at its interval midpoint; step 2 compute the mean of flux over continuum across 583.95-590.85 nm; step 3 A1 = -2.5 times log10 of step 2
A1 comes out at -0.01 mag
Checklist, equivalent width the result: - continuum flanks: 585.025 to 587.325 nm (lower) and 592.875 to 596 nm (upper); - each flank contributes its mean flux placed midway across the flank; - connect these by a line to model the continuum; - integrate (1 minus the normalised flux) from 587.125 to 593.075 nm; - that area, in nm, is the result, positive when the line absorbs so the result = 0.132 nm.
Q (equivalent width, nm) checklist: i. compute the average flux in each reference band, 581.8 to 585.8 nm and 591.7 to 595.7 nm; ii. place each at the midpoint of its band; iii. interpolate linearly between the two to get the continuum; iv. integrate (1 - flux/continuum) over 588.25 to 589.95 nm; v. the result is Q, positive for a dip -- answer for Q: 0.11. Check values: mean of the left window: 59.3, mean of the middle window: 55.1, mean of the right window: 58.5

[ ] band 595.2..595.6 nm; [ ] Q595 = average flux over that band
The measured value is 61.6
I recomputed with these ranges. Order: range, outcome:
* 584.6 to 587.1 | 59.7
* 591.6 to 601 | 58.3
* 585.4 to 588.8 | 59.6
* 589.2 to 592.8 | 58.2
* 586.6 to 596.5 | 58.3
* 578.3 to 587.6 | 59.7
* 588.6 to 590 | 54.5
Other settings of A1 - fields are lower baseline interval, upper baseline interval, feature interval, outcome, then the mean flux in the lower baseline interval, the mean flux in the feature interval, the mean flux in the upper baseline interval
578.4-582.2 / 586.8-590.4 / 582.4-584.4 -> 0.01 mag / 59.8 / 58.3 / 57.7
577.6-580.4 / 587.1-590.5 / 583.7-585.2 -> -0.02 mag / 59.7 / 59.7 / 57.7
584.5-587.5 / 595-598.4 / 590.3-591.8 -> 0.01 mag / 60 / 59.1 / 58.6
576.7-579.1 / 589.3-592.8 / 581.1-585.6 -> 0.00 mag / 60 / 59.5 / 58.2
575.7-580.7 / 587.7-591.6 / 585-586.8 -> -0.04 mag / 59.8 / 60.5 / 57.7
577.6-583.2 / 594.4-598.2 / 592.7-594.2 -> 0.01 mag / 59.5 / 57.8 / 58.2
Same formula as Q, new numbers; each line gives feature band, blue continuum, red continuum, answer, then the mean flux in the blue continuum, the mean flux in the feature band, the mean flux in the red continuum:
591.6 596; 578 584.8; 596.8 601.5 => 0.02 nm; 59.5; 58.5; 58.5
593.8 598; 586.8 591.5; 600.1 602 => -0.02 nm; 58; 58.2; 58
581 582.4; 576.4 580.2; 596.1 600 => -0.02 nm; 59.3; 60.1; 58.2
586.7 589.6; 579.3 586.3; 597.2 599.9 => 0.08 nm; 59.4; 57.6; 58.6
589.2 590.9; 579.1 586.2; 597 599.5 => 0.04 nm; 59.4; 57.7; 58.8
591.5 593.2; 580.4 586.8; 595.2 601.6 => 0.02 nm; 59.4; 58.3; 58.4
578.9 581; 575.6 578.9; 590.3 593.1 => 0.01 nm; 59.9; 59.4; 58.8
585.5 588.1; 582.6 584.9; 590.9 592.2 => -0.05 nm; 58.5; 59.8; 58.9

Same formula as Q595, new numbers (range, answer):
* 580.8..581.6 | 60.8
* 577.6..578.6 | 58.9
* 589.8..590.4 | 59.4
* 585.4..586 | 59.8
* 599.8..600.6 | 56.8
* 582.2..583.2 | 59.7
